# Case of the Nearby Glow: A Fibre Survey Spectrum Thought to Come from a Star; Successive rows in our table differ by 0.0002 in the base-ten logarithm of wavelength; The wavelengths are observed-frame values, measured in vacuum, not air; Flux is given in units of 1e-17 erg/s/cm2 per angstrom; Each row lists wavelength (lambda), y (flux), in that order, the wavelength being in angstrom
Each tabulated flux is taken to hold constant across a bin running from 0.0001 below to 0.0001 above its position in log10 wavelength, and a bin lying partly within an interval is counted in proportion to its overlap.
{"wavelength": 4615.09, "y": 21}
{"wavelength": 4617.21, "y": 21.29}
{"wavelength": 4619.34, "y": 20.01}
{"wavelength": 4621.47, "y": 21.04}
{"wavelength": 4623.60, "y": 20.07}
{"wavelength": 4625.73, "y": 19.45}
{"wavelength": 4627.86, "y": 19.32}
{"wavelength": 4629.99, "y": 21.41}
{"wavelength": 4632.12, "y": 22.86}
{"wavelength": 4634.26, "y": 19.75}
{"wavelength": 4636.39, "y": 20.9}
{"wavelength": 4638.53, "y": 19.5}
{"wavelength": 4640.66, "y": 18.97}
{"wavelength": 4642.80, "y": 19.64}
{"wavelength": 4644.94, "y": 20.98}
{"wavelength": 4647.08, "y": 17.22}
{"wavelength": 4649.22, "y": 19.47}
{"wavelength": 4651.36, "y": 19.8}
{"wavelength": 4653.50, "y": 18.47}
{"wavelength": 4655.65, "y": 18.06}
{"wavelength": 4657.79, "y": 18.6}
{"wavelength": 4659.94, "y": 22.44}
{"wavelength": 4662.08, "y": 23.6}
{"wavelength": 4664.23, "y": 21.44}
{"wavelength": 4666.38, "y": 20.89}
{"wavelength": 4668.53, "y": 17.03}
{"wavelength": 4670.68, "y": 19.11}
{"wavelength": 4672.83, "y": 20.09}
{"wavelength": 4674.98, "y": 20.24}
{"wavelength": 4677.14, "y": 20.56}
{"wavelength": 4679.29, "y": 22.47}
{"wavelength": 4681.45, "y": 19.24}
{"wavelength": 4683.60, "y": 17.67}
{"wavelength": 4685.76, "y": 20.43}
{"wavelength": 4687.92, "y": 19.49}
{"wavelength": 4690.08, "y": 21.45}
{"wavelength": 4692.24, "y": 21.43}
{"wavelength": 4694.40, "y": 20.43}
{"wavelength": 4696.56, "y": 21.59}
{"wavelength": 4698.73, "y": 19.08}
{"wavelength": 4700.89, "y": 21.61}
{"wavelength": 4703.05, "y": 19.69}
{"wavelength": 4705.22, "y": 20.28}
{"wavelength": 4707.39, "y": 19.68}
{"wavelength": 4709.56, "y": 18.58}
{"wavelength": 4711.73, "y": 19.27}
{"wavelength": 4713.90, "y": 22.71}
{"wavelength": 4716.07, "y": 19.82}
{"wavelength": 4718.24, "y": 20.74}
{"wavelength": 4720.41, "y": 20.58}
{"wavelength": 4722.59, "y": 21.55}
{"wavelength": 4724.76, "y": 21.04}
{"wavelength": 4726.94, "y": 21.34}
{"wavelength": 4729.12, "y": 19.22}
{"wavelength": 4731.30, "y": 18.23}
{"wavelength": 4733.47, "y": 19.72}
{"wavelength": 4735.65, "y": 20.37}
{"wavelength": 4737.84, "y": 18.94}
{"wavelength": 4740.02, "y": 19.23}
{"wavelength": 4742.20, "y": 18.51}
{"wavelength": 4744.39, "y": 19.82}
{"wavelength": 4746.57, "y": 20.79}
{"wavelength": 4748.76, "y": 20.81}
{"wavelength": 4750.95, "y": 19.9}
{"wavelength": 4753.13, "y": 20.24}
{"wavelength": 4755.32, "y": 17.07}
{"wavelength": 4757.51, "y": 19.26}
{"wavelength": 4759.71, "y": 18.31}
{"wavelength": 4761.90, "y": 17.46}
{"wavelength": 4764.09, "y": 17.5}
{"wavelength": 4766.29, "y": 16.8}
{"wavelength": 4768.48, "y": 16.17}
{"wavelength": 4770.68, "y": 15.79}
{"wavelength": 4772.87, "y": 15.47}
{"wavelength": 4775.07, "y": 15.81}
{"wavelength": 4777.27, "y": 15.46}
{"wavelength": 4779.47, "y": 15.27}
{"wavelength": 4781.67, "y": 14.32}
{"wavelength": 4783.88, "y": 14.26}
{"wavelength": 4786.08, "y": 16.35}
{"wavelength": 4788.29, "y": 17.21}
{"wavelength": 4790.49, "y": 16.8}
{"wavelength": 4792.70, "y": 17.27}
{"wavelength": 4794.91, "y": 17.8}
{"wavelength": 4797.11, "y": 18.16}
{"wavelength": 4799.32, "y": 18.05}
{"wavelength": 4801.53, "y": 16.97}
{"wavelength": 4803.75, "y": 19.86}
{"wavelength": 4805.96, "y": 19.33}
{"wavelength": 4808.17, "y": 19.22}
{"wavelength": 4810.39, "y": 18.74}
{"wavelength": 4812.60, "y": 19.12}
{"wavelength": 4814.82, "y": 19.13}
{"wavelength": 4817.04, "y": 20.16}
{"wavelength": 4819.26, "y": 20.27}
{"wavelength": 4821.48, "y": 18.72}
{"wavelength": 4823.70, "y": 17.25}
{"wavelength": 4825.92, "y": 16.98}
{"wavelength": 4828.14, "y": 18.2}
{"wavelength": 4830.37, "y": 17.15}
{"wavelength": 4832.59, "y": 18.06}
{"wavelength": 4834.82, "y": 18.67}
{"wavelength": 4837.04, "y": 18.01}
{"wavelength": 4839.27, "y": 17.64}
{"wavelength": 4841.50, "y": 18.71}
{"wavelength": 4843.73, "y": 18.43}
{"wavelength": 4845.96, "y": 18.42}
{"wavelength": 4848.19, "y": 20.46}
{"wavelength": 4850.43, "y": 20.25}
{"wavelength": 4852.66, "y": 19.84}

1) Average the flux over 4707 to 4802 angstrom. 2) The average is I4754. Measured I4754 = 18.4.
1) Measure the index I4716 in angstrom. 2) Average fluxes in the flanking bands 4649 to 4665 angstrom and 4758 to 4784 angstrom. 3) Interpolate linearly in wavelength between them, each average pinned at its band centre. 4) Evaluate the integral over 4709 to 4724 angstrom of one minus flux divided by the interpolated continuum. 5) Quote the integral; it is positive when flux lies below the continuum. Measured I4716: -2.0 angstrom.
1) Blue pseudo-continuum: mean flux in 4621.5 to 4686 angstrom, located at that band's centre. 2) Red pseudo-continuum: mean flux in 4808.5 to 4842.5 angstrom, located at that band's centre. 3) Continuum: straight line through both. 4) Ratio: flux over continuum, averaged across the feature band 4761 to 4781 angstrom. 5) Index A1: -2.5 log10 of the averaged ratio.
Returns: 0.17 mag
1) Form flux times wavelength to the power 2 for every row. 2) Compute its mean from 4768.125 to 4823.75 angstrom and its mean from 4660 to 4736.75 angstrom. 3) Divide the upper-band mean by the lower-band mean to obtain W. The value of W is 0.9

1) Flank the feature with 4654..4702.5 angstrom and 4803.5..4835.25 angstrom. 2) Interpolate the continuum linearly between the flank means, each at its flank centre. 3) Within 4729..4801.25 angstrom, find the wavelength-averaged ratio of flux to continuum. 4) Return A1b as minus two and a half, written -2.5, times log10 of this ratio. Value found 0.09 mag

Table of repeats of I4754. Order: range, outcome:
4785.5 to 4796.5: 17.2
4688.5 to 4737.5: 20.3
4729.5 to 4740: 19.3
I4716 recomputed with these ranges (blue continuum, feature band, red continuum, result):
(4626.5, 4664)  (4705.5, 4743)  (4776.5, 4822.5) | -2.2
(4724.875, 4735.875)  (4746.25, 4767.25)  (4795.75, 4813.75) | 0.7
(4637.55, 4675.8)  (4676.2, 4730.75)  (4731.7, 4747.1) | -2.1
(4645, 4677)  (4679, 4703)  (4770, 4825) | -1.3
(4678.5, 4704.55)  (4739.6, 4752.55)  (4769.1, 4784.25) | -2.1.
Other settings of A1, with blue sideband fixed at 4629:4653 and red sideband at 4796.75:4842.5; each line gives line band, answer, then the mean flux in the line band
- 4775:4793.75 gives 0.18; 15.9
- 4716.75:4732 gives -0.06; 20.4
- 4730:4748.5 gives -0.02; 19.5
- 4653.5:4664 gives -0.04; 20.5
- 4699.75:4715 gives -0.04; 20.3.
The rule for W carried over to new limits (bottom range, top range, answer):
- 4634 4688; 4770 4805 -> 0.88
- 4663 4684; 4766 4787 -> 0.81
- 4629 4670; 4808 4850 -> 1.00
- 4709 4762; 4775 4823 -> 0.92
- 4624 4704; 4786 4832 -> 0.97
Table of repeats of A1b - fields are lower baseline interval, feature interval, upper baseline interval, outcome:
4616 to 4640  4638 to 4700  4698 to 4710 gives 0.010 mag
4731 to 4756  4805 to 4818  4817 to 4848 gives -0.037 mag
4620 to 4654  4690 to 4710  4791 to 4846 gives -0.053 mag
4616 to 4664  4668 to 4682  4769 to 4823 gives -0.022 mag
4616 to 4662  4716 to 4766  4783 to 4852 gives -0.028 mag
